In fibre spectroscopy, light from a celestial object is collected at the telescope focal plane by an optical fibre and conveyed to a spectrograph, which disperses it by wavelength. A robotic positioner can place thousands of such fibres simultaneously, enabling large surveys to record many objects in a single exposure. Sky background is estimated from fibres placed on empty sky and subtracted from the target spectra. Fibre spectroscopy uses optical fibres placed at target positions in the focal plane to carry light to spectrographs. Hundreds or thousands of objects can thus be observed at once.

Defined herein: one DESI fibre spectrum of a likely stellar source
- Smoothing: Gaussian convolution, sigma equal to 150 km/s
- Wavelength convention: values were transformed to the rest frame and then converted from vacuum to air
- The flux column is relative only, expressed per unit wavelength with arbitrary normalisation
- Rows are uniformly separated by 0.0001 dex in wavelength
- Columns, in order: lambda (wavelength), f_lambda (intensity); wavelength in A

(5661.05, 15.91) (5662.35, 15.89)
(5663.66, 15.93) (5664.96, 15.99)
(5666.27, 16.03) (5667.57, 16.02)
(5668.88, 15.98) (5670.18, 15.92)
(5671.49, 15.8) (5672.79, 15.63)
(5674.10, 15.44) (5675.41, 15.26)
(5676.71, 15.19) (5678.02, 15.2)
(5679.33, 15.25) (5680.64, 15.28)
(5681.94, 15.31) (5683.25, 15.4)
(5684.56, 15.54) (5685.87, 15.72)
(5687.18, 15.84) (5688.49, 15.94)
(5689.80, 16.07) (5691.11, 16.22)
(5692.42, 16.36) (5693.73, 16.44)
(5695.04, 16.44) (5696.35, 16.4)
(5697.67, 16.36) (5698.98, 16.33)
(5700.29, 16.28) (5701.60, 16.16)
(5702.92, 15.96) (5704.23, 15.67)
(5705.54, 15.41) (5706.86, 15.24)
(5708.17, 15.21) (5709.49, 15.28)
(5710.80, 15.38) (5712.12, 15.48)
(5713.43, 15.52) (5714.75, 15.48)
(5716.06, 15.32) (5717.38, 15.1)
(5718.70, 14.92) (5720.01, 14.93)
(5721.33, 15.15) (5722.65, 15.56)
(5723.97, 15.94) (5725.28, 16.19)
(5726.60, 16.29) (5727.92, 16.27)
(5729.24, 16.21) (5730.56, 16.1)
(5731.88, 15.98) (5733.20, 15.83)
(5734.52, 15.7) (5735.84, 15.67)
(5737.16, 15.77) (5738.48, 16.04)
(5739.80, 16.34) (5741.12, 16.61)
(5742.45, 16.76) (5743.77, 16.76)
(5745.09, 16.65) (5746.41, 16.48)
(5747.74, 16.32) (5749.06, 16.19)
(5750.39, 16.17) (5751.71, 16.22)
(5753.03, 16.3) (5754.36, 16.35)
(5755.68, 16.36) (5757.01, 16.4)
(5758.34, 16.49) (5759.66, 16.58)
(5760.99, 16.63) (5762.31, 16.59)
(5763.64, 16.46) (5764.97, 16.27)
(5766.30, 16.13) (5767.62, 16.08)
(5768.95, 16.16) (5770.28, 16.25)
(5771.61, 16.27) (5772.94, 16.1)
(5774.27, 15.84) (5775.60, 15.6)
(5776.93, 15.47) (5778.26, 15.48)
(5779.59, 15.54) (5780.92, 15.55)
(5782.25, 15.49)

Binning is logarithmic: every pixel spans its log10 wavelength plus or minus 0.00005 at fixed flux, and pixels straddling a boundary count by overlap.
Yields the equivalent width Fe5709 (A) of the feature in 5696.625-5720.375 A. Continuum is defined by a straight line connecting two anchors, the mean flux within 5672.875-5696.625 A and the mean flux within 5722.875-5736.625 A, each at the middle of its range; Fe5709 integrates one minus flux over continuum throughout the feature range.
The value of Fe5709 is 0.4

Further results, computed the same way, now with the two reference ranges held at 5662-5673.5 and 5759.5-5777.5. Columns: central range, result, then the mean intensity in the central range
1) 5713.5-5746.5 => 0.3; 15.9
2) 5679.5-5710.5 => 0.2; 15.8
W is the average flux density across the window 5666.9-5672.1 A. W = 15.9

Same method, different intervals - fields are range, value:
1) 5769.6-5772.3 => 16.2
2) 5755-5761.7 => 16.5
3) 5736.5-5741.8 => 16.2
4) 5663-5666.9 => 16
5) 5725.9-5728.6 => 16.3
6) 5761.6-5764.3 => 16.5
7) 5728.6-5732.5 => 16.1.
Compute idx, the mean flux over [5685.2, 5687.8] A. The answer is 15.8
